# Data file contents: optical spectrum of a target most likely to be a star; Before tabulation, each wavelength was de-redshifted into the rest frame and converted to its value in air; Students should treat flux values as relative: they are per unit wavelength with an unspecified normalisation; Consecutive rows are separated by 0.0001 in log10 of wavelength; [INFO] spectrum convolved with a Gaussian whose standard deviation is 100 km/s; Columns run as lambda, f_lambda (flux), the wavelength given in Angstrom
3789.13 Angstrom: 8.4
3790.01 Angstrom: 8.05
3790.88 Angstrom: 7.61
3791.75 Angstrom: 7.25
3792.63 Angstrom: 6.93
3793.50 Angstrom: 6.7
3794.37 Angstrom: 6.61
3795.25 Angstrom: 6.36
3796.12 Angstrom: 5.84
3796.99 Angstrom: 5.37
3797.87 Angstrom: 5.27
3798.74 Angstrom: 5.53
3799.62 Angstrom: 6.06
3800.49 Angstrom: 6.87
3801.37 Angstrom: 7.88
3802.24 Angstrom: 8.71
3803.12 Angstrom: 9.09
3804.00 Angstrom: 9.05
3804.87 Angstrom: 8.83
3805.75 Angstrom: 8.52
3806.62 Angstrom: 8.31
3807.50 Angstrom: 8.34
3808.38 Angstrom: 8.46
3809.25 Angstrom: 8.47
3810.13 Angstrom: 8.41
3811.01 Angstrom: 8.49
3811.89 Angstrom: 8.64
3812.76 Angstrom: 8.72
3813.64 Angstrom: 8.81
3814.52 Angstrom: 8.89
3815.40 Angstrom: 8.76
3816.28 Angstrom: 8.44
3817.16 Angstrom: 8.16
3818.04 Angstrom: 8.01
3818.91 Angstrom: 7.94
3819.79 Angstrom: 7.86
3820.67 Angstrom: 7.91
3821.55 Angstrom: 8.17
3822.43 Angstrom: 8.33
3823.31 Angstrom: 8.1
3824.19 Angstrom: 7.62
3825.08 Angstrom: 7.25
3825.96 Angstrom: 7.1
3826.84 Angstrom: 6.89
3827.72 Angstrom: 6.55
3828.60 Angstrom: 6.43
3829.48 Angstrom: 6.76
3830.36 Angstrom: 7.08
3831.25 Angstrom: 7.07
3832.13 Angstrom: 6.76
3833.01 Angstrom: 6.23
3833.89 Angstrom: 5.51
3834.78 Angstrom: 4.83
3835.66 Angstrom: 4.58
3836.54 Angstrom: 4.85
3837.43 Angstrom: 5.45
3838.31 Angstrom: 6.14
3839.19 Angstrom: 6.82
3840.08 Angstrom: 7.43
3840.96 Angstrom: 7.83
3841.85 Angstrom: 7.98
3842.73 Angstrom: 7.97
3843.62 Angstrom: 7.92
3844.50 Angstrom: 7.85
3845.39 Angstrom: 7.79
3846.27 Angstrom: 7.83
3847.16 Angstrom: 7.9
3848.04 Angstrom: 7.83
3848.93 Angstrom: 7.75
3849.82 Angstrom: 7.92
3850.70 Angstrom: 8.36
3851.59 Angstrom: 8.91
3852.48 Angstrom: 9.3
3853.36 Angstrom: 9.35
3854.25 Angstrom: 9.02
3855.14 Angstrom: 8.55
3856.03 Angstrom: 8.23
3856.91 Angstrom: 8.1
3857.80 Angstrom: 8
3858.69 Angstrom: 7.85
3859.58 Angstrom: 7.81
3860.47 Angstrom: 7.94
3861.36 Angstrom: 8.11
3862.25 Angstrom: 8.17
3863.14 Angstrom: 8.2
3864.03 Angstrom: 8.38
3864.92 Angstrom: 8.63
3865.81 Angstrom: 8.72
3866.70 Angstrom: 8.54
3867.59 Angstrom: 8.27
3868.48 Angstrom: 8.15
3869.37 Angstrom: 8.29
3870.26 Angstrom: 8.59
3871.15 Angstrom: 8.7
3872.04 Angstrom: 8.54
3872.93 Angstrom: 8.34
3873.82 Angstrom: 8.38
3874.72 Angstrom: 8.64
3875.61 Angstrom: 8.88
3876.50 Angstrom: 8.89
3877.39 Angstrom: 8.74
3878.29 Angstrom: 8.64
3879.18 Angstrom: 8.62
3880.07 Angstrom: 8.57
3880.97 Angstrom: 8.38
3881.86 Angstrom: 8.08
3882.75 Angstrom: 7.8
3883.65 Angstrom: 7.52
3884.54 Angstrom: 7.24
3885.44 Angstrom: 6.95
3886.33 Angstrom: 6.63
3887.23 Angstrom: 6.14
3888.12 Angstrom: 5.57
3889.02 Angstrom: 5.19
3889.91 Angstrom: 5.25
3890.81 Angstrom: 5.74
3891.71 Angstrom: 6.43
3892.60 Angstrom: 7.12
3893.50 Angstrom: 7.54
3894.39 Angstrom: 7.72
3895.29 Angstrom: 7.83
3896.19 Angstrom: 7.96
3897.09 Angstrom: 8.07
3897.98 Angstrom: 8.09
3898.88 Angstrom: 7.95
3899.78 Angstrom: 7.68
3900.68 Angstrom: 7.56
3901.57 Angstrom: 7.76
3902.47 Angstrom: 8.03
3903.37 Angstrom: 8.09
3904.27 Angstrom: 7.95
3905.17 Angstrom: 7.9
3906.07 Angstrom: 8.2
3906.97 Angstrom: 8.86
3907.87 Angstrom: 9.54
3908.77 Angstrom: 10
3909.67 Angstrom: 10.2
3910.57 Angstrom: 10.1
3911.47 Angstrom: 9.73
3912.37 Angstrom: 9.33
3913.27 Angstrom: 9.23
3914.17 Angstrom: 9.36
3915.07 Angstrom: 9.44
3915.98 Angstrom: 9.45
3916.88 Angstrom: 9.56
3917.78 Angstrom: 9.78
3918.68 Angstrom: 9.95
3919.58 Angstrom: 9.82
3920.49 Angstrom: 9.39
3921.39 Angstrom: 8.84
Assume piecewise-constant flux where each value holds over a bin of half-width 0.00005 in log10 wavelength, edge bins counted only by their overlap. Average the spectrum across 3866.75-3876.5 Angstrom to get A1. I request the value 8.5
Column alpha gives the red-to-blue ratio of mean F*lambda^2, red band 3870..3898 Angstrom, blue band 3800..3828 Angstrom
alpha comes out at 0.97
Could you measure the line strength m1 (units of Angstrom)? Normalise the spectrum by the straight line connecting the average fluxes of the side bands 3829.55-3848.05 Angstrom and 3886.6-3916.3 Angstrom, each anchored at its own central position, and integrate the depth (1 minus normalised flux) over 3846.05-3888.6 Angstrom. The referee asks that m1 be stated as -4.7 Angstrom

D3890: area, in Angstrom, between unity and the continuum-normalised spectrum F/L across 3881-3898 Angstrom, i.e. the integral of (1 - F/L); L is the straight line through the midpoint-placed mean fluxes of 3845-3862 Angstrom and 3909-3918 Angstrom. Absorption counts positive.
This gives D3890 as 3.9 Angstrom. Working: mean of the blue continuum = 8.24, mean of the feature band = 7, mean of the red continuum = 9.62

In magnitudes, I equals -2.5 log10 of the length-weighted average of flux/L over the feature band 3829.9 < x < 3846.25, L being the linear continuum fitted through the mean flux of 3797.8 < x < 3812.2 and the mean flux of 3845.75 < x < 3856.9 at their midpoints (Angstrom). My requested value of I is 0.23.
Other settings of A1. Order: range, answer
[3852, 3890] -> 8.07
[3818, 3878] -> 7.75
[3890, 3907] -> 7.63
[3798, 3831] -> 7.9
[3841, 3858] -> 8.23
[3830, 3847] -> 6.75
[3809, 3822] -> 8.38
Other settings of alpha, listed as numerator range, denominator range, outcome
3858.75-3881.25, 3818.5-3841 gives 1.27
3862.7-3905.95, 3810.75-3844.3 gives 1.10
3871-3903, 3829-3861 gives 1.05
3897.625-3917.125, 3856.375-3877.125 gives 1.08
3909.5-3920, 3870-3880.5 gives 1.14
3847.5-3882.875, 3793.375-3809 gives 1.18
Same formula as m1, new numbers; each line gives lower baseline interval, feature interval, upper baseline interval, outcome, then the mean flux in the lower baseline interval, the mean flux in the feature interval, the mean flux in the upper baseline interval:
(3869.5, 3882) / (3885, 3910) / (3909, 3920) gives 4.5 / 8.58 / 7.56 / 9.67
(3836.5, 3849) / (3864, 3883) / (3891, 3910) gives -1.9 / 7.35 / 8.5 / 8.07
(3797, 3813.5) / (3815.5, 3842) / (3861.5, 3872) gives 3.6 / 7.93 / 7.01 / 8.42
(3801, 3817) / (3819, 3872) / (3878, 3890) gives 1.7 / 8.6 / 7.65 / 7.23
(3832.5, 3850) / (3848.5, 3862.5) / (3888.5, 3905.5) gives -2.6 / 6.91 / 8.34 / 7.35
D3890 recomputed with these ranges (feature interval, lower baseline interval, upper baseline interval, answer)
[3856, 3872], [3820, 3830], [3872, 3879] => 0.2 Angstrom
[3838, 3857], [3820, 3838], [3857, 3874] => -1.4 Angstrom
